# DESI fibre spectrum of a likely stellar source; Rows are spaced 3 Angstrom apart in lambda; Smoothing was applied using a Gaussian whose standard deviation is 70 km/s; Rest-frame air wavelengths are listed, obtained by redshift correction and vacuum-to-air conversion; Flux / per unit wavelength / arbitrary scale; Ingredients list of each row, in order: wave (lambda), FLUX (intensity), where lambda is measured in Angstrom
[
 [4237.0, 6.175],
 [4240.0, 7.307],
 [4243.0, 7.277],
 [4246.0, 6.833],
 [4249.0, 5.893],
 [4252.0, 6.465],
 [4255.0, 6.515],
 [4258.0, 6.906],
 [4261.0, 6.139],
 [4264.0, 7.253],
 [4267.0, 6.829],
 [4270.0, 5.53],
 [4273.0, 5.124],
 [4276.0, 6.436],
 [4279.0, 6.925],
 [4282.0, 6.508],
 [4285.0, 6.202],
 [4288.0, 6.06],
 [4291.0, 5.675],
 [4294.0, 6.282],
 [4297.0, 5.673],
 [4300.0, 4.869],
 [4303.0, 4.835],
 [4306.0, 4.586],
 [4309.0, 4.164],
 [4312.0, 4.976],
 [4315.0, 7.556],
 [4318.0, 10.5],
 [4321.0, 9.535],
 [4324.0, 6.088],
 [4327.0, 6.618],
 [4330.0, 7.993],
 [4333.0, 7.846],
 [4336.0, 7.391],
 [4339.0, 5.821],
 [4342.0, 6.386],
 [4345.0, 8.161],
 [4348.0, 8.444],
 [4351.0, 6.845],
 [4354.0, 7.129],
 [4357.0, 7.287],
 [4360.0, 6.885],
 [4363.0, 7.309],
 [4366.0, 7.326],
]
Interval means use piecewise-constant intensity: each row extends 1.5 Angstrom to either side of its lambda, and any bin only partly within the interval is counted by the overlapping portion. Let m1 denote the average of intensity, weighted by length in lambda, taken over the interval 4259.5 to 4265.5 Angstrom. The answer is 6.7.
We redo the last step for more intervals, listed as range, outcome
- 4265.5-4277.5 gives 5.98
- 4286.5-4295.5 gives 6.01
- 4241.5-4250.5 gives 6.67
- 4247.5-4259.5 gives 6.44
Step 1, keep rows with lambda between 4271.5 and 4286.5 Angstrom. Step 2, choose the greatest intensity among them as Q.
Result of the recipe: 6.925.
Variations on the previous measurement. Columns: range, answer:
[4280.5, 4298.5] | 6.508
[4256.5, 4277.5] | 7.253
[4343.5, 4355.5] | 8.444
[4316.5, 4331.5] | 10.5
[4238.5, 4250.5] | 7.307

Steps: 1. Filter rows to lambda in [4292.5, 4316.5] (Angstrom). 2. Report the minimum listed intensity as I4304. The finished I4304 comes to 4.164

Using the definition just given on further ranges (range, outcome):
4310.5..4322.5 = 4.976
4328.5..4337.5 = 7.391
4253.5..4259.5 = 6.515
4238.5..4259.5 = 5.893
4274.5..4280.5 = 6.436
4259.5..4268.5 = 6.139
